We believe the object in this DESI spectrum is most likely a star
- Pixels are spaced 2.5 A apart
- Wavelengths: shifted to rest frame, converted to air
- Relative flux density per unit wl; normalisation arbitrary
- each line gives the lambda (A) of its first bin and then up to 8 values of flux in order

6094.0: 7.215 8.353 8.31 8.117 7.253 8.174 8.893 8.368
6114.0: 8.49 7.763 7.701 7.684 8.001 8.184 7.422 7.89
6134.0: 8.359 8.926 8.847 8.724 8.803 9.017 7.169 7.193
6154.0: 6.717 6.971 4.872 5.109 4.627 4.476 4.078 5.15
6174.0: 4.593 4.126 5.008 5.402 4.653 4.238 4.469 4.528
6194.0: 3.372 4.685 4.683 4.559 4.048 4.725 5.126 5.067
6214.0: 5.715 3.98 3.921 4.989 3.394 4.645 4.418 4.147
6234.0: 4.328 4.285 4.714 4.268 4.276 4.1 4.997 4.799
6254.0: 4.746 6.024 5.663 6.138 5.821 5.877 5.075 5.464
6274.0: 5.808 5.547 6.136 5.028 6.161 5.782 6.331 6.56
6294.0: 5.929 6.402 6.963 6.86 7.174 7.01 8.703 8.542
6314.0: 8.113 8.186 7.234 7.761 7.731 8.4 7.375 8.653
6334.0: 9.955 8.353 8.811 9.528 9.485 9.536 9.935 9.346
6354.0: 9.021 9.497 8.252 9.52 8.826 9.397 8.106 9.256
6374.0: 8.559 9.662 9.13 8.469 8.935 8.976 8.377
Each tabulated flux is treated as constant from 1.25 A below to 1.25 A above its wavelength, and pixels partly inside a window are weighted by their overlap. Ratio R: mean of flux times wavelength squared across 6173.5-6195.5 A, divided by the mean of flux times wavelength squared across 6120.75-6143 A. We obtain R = 0.55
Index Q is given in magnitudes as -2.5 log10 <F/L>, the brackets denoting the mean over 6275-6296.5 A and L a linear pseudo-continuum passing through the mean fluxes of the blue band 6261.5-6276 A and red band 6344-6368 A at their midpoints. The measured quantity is 0.07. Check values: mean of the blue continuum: 5.65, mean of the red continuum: 9.26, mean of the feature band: 5.96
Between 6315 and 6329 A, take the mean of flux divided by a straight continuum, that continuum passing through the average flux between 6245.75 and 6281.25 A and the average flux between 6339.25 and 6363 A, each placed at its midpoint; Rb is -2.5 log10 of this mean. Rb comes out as 0.03 mag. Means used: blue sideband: 5.45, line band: 7.82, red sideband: 9.32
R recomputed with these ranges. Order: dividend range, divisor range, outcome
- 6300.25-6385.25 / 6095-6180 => 1.29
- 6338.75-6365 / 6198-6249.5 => 2.15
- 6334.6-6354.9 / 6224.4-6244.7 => 2.21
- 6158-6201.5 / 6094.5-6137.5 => 0.58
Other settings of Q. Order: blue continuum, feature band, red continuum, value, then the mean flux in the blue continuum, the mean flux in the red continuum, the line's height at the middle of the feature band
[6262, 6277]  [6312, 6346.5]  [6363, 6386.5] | -0.131 mag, 5.63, 8.93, 7.5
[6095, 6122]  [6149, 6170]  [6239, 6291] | 0.275 mag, 8.1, 5.4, 7.22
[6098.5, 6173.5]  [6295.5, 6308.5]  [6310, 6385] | 0.208 mag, 7.34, 8.79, 8.47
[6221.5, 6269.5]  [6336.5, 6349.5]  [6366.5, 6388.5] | -0.189 mag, 4.83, 8.9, 7.83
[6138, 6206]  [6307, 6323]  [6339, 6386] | 0.026 mag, 5.54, 9.13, 8.23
